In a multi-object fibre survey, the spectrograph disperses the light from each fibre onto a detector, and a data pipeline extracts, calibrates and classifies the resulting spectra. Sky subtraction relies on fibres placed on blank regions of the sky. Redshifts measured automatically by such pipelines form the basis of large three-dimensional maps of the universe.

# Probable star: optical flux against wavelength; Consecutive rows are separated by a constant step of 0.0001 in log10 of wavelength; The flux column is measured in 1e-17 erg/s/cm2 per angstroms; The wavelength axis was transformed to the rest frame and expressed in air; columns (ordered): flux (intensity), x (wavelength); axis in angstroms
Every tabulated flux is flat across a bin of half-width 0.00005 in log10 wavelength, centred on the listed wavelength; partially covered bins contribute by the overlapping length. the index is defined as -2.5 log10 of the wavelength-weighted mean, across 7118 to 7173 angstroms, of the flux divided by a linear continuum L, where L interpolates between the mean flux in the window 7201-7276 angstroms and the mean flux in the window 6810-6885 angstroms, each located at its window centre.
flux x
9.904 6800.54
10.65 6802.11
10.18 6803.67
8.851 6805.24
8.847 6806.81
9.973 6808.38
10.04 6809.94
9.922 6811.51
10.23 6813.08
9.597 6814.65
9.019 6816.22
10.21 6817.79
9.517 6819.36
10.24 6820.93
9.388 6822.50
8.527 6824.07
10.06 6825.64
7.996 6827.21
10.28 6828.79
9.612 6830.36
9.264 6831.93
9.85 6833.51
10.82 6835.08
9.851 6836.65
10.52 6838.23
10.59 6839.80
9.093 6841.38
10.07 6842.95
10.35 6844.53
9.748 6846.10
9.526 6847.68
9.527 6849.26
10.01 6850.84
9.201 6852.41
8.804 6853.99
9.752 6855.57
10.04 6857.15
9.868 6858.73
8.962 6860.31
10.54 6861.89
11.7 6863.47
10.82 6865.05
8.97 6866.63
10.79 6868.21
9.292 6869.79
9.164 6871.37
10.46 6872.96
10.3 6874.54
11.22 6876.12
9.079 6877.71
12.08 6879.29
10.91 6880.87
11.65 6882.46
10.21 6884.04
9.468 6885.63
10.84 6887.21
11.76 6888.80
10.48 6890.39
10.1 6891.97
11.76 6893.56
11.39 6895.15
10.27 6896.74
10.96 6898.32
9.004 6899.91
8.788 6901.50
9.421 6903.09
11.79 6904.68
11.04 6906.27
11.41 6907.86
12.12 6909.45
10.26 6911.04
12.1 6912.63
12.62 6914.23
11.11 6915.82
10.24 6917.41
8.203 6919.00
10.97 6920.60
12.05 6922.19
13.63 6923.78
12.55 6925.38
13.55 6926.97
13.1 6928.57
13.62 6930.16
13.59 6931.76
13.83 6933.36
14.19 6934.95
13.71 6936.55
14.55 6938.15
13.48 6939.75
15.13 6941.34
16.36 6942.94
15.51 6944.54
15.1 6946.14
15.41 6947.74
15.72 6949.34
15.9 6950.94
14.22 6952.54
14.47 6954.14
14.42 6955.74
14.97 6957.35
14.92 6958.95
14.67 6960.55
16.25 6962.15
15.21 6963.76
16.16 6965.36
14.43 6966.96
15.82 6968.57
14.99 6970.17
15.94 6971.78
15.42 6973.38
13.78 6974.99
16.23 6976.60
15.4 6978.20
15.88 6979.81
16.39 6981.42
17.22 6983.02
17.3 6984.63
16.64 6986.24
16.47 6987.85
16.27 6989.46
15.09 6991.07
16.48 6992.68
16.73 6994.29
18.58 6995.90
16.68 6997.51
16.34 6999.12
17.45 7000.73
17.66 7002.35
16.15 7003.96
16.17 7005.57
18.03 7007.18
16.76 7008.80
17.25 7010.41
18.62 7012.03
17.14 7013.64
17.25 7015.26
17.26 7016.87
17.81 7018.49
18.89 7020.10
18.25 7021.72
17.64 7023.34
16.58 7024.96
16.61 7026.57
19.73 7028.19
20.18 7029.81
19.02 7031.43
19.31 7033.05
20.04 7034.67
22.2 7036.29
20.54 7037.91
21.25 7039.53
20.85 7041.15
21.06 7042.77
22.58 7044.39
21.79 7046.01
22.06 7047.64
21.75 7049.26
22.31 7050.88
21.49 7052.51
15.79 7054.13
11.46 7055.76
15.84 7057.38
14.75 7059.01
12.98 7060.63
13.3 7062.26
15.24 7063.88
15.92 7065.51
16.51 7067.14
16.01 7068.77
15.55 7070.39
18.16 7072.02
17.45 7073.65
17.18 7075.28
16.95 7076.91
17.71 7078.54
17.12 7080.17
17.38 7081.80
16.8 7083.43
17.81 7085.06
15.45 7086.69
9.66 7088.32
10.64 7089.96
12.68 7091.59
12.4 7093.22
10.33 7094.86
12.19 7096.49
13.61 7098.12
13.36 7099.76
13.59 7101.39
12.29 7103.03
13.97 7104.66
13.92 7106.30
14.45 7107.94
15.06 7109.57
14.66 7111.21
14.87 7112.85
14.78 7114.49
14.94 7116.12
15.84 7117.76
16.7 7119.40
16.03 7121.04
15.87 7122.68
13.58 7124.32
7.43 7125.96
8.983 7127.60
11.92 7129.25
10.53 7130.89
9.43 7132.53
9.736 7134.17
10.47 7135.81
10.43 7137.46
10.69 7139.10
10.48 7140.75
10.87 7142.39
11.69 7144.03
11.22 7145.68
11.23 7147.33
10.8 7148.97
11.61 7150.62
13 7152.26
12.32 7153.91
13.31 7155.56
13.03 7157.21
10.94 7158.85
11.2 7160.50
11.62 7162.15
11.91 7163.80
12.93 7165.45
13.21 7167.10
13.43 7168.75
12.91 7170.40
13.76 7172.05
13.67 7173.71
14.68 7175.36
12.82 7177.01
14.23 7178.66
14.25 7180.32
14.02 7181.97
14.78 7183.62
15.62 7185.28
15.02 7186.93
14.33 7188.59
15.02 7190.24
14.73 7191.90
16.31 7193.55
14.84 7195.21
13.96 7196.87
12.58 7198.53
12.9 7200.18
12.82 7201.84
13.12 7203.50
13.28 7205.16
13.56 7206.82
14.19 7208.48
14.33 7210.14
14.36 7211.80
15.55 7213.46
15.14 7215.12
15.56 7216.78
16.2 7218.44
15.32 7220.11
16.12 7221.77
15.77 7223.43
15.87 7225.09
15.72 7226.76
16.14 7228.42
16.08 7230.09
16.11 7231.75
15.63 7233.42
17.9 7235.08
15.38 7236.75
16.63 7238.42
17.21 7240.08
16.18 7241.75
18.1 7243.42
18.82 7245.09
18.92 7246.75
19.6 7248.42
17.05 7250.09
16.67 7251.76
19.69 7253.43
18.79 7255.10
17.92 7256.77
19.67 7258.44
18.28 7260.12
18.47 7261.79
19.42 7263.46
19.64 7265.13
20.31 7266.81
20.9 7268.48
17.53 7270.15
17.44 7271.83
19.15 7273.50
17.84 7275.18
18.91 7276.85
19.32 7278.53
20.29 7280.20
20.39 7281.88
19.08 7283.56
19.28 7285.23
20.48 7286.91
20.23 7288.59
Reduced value 0.26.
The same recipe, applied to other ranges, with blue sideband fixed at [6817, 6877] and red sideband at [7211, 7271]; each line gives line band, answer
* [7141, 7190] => 0.226 mag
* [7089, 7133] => 0.133 mag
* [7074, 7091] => -0.100 mag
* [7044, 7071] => -0.244 mag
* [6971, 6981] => -0.249 mag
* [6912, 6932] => -0.072 mag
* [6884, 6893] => 0.012 mag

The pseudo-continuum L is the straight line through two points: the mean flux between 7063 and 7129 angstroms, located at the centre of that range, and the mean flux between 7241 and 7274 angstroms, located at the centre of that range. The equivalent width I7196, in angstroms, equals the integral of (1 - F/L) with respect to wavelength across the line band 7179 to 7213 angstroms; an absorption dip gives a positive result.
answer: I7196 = 5.7 angstroms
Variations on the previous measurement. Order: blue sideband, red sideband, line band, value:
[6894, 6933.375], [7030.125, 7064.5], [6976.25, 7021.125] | -2.2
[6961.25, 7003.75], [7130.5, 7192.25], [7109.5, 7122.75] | -1.9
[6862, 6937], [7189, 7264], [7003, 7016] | -4.4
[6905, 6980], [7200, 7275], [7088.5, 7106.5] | 3.4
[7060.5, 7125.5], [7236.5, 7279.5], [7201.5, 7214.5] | 2.5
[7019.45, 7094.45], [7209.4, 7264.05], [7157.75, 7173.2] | 4.2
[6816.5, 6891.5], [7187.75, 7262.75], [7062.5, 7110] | -3.5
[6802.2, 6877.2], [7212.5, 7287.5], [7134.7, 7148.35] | 4.2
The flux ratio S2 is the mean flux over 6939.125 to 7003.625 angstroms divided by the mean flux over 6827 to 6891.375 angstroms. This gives 1.6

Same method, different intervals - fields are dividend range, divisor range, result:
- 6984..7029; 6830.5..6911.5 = 1.68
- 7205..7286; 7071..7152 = 1.30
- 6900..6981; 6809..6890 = 1.37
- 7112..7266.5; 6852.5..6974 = 1.18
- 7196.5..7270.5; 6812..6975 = 1.42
